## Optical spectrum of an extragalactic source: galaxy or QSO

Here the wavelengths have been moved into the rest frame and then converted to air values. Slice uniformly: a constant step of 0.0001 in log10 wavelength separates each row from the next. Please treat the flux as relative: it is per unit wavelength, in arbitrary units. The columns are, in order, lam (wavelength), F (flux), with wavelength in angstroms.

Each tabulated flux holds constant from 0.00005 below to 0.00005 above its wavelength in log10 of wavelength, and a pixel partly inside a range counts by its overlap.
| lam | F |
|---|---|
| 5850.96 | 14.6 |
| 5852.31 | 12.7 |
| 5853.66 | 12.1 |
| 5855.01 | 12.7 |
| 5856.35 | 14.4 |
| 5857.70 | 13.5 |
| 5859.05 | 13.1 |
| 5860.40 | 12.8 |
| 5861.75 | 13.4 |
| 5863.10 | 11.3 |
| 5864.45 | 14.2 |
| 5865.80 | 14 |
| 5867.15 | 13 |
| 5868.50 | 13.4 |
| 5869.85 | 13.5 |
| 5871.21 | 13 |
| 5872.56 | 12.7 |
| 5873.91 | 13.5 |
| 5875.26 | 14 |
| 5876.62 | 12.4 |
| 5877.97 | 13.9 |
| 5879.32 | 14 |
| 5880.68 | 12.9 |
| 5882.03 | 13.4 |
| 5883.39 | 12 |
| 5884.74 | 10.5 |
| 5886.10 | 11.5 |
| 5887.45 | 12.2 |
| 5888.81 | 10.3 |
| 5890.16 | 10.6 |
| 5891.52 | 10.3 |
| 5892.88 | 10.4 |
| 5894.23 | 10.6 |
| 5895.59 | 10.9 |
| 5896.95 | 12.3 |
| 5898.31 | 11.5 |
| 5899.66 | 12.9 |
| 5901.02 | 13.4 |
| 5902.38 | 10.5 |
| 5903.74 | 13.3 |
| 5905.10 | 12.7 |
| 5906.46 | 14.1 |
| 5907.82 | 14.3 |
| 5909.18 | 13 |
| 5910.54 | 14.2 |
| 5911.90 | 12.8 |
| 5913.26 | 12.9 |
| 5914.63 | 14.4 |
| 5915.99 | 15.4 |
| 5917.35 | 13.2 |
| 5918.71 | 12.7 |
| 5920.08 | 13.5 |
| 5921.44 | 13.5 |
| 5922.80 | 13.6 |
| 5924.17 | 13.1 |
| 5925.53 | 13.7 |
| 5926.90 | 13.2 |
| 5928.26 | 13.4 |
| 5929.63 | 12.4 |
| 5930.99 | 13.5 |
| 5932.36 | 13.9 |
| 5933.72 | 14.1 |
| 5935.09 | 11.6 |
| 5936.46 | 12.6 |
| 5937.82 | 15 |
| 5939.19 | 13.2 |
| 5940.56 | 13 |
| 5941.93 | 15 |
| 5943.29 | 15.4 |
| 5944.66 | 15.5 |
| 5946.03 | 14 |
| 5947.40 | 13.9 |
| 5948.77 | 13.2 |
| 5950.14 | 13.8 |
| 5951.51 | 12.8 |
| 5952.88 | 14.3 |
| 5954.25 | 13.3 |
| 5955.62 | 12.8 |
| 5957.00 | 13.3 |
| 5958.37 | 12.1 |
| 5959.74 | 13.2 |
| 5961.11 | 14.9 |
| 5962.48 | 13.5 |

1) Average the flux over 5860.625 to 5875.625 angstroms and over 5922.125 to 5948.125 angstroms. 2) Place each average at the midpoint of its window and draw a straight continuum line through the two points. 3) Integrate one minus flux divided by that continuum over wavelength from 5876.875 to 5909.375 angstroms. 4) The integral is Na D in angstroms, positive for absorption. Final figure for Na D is 3.09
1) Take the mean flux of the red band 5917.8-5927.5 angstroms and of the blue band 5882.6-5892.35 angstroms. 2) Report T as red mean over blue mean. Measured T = 1.20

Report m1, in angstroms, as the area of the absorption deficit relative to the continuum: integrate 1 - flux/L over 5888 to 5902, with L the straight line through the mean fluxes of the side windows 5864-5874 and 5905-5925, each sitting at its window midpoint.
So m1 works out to 2.3 angstroms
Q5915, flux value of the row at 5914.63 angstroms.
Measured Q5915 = 14.4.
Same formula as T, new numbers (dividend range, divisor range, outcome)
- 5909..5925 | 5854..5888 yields 1.04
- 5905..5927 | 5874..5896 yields 1.14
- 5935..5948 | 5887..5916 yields 1.14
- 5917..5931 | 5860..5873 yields 1.01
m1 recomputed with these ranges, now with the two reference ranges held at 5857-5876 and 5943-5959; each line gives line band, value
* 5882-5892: 1.6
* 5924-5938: 0.3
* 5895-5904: 0.9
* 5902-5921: 0.1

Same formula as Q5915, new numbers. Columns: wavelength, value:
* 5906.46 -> 14.1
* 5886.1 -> 11.5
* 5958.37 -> 12.1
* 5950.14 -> 13.8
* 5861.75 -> 13.4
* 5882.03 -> 13.4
